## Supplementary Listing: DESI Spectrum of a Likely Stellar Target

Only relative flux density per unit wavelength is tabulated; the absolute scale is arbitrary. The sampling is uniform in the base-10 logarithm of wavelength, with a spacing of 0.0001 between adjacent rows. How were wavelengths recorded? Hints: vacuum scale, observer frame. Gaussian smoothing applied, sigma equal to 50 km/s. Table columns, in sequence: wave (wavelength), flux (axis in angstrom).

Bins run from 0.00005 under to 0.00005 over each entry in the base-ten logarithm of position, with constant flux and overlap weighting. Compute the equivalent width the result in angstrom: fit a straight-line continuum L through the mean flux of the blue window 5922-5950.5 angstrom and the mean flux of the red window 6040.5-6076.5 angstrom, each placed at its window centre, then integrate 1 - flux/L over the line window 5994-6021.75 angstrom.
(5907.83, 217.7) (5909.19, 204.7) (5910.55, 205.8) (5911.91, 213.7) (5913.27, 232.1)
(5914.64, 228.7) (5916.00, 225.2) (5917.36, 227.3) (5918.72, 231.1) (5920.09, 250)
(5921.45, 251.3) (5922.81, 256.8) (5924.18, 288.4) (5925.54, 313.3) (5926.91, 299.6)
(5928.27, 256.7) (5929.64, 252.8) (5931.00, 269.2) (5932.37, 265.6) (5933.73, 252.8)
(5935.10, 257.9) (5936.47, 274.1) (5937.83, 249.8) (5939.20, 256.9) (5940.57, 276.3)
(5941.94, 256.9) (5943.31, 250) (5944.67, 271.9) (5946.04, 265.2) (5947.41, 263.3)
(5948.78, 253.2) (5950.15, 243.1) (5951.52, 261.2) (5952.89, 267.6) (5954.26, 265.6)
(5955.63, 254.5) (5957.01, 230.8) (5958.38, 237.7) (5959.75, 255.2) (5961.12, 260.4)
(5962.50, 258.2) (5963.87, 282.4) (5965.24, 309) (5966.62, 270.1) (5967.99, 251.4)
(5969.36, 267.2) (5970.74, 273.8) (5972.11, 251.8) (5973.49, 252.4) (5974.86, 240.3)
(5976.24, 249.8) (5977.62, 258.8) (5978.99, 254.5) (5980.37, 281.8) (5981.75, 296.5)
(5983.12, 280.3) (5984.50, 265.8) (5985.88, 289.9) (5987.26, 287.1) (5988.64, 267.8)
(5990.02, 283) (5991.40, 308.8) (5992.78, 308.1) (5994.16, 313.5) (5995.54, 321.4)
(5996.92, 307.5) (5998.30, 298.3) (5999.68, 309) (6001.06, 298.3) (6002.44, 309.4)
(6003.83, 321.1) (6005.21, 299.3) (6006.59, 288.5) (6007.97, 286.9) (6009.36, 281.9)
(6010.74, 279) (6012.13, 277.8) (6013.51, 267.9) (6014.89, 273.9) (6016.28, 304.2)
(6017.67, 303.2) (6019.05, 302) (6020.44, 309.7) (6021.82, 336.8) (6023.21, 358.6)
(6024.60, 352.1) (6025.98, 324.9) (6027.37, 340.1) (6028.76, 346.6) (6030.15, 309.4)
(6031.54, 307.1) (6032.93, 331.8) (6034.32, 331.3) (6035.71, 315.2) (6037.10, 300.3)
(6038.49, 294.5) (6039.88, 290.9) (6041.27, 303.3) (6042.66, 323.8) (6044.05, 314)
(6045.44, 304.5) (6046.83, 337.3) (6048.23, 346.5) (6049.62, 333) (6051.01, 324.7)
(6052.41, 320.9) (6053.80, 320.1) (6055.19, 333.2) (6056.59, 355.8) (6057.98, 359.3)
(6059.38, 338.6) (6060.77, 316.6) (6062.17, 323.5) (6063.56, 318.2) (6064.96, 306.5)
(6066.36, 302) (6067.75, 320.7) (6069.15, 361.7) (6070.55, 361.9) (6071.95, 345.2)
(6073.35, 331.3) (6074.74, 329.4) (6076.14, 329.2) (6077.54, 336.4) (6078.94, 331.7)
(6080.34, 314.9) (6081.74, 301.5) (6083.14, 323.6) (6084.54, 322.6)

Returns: 0.4 angstrom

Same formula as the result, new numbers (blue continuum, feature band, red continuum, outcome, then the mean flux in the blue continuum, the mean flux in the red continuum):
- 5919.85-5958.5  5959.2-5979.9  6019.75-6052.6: 1.4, 262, 323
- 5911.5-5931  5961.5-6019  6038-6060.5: 1.6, 253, 325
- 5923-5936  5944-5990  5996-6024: 3.4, 272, 301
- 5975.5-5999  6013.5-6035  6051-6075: -0.8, 287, 332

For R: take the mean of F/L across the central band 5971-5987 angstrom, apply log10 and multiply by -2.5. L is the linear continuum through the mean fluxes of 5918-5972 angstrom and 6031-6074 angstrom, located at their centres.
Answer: 0.06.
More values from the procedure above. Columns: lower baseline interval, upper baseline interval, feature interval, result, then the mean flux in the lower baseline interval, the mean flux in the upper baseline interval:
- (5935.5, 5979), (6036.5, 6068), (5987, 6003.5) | -0.06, 260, 321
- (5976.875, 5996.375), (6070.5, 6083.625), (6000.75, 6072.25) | -0.03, 287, 329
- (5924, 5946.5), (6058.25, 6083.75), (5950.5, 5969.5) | 0.07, 268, 328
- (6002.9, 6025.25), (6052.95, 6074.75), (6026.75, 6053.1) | 0.00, 303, 333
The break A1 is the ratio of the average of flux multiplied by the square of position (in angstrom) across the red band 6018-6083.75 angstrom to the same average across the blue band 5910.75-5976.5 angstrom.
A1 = 1.31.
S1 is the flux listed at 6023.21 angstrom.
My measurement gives 358.6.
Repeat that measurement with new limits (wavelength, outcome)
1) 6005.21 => 299.3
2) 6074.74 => 329.4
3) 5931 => 269.2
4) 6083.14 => 323.6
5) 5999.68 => 309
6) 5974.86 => 240.3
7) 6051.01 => 324.7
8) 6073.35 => 331.3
